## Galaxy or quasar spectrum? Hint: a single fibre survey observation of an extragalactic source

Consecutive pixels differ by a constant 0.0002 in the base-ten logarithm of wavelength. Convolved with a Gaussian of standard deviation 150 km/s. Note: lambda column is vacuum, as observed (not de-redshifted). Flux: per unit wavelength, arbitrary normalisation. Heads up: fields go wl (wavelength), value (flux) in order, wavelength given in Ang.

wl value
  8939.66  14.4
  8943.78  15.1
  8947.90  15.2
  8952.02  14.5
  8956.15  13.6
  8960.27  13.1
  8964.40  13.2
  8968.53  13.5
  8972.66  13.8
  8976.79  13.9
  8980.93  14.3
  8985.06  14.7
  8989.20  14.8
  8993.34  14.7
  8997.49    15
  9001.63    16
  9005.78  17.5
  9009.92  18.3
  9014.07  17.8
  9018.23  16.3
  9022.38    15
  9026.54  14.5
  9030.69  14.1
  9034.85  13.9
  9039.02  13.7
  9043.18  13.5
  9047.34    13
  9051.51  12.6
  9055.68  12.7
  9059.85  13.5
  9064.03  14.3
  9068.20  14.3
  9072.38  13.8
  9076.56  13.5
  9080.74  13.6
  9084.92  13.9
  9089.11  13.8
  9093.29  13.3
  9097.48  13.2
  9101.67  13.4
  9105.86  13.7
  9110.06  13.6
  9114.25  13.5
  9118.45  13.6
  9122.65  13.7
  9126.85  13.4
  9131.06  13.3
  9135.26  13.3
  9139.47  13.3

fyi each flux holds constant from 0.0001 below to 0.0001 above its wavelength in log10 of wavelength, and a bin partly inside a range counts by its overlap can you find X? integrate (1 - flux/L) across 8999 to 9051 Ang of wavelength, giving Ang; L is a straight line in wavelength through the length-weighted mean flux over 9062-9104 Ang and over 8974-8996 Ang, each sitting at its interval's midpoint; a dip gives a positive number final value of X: -3.8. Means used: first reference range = 14.5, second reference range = 13.7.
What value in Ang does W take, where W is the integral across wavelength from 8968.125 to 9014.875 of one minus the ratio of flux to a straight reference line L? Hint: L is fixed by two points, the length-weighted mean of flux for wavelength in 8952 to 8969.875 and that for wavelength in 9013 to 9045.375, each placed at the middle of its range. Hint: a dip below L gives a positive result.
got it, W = -4.3 Ang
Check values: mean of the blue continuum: 13.5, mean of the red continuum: 14.8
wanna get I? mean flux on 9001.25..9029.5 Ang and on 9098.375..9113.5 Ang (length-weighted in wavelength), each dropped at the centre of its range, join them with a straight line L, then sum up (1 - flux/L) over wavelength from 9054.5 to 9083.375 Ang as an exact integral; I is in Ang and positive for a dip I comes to 2.0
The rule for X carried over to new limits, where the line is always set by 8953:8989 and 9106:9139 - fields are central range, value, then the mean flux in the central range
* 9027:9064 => 0.52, 13.5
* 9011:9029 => -2.97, 16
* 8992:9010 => -3.11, 16.1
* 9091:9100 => 0.19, 13.3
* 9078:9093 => -0.14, 13.7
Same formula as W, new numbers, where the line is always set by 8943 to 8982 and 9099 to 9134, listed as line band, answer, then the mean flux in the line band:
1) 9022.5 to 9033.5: -0.49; 14.4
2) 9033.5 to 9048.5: 0.22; 13.5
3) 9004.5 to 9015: -3.09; 17.9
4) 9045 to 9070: 0.55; 13.4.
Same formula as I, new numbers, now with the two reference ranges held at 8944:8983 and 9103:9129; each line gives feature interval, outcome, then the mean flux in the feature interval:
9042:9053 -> 0.6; 13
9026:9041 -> -0.2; 14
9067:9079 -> -0.1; 13.8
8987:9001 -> -1.1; 14.9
